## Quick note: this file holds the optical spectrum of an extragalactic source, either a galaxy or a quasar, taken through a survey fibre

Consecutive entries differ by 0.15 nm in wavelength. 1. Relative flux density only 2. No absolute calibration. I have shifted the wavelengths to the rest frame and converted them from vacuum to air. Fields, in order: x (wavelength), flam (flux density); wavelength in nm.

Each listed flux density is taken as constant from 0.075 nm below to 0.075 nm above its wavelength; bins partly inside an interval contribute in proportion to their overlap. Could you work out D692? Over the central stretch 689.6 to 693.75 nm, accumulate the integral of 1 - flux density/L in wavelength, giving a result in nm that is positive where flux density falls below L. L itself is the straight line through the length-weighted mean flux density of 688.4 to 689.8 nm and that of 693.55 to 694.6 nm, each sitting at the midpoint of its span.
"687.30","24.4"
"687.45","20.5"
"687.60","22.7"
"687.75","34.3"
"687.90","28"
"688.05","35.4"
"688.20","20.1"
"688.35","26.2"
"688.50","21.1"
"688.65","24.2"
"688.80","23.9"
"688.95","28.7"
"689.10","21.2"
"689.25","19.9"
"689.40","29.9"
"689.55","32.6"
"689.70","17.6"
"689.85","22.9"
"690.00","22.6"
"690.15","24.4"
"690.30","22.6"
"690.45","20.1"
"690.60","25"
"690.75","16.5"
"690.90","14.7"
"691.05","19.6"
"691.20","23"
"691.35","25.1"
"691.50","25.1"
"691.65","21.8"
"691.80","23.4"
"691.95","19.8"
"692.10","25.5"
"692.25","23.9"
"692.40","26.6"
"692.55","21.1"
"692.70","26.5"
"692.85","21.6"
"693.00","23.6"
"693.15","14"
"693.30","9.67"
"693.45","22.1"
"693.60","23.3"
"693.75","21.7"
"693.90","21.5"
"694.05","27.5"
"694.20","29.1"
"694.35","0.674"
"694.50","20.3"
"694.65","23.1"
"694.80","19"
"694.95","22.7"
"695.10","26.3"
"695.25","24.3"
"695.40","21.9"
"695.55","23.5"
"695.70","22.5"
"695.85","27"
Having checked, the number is 0.14 nm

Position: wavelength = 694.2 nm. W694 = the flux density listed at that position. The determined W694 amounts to 29.1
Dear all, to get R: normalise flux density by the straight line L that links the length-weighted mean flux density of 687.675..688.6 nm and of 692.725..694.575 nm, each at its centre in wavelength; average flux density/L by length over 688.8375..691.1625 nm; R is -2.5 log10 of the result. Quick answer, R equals 0.106 mag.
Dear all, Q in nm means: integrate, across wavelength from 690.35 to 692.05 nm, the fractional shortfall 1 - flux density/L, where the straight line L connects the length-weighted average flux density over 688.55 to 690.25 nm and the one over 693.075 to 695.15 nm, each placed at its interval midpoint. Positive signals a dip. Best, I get 0.094 nm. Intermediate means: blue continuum 24.3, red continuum 20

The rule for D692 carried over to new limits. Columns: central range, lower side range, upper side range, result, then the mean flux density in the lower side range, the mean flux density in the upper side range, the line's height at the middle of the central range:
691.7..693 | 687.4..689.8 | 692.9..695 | -0.12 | 25.4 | 19.9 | 21.5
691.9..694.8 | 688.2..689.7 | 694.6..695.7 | 0.29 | 24.7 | 22.9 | 23.4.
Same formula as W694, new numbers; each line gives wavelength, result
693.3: 9.67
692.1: 25.5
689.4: 29.9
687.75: 34.3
